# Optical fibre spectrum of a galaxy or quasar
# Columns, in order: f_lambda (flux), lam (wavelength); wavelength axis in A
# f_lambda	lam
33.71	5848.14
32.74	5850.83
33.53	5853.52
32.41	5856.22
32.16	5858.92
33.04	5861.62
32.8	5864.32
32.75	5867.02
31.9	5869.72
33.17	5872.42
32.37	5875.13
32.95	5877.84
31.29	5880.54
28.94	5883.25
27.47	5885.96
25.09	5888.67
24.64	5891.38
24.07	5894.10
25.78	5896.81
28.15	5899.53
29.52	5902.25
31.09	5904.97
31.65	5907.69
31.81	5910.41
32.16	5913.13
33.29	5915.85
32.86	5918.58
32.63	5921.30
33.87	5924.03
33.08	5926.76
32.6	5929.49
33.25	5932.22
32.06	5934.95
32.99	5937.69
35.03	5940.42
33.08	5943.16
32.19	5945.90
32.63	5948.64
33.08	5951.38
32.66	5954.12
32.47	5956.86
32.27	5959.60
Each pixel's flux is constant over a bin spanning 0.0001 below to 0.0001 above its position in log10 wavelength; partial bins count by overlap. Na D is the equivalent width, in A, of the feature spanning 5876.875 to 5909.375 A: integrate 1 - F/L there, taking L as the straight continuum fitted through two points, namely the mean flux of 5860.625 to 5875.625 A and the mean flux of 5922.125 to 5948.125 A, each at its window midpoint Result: 4.4 A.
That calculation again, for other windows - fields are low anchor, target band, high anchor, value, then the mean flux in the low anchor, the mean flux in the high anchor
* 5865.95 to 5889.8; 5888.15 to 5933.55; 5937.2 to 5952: 2.2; 30.7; 33.2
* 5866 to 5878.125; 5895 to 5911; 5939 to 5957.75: 1.6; 32.6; 33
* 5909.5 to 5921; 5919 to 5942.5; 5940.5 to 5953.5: -0.3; 32.6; 33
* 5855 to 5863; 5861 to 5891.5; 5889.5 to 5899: -1.9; 32.5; 25.1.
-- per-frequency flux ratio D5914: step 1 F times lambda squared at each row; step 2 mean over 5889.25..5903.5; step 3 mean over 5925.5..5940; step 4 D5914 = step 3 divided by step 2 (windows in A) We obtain 1.3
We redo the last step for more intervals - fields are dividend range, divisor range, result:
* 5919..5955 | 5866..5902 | 1.16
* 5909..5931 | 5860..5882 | 1.03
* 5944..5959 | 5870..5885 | 1.06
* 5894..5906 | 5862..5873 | 0.87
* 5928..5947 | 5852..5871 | 1.04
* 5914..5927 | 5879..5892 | 1.21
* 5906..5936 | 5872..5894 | 1.14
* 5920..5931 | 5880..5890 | 1.20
